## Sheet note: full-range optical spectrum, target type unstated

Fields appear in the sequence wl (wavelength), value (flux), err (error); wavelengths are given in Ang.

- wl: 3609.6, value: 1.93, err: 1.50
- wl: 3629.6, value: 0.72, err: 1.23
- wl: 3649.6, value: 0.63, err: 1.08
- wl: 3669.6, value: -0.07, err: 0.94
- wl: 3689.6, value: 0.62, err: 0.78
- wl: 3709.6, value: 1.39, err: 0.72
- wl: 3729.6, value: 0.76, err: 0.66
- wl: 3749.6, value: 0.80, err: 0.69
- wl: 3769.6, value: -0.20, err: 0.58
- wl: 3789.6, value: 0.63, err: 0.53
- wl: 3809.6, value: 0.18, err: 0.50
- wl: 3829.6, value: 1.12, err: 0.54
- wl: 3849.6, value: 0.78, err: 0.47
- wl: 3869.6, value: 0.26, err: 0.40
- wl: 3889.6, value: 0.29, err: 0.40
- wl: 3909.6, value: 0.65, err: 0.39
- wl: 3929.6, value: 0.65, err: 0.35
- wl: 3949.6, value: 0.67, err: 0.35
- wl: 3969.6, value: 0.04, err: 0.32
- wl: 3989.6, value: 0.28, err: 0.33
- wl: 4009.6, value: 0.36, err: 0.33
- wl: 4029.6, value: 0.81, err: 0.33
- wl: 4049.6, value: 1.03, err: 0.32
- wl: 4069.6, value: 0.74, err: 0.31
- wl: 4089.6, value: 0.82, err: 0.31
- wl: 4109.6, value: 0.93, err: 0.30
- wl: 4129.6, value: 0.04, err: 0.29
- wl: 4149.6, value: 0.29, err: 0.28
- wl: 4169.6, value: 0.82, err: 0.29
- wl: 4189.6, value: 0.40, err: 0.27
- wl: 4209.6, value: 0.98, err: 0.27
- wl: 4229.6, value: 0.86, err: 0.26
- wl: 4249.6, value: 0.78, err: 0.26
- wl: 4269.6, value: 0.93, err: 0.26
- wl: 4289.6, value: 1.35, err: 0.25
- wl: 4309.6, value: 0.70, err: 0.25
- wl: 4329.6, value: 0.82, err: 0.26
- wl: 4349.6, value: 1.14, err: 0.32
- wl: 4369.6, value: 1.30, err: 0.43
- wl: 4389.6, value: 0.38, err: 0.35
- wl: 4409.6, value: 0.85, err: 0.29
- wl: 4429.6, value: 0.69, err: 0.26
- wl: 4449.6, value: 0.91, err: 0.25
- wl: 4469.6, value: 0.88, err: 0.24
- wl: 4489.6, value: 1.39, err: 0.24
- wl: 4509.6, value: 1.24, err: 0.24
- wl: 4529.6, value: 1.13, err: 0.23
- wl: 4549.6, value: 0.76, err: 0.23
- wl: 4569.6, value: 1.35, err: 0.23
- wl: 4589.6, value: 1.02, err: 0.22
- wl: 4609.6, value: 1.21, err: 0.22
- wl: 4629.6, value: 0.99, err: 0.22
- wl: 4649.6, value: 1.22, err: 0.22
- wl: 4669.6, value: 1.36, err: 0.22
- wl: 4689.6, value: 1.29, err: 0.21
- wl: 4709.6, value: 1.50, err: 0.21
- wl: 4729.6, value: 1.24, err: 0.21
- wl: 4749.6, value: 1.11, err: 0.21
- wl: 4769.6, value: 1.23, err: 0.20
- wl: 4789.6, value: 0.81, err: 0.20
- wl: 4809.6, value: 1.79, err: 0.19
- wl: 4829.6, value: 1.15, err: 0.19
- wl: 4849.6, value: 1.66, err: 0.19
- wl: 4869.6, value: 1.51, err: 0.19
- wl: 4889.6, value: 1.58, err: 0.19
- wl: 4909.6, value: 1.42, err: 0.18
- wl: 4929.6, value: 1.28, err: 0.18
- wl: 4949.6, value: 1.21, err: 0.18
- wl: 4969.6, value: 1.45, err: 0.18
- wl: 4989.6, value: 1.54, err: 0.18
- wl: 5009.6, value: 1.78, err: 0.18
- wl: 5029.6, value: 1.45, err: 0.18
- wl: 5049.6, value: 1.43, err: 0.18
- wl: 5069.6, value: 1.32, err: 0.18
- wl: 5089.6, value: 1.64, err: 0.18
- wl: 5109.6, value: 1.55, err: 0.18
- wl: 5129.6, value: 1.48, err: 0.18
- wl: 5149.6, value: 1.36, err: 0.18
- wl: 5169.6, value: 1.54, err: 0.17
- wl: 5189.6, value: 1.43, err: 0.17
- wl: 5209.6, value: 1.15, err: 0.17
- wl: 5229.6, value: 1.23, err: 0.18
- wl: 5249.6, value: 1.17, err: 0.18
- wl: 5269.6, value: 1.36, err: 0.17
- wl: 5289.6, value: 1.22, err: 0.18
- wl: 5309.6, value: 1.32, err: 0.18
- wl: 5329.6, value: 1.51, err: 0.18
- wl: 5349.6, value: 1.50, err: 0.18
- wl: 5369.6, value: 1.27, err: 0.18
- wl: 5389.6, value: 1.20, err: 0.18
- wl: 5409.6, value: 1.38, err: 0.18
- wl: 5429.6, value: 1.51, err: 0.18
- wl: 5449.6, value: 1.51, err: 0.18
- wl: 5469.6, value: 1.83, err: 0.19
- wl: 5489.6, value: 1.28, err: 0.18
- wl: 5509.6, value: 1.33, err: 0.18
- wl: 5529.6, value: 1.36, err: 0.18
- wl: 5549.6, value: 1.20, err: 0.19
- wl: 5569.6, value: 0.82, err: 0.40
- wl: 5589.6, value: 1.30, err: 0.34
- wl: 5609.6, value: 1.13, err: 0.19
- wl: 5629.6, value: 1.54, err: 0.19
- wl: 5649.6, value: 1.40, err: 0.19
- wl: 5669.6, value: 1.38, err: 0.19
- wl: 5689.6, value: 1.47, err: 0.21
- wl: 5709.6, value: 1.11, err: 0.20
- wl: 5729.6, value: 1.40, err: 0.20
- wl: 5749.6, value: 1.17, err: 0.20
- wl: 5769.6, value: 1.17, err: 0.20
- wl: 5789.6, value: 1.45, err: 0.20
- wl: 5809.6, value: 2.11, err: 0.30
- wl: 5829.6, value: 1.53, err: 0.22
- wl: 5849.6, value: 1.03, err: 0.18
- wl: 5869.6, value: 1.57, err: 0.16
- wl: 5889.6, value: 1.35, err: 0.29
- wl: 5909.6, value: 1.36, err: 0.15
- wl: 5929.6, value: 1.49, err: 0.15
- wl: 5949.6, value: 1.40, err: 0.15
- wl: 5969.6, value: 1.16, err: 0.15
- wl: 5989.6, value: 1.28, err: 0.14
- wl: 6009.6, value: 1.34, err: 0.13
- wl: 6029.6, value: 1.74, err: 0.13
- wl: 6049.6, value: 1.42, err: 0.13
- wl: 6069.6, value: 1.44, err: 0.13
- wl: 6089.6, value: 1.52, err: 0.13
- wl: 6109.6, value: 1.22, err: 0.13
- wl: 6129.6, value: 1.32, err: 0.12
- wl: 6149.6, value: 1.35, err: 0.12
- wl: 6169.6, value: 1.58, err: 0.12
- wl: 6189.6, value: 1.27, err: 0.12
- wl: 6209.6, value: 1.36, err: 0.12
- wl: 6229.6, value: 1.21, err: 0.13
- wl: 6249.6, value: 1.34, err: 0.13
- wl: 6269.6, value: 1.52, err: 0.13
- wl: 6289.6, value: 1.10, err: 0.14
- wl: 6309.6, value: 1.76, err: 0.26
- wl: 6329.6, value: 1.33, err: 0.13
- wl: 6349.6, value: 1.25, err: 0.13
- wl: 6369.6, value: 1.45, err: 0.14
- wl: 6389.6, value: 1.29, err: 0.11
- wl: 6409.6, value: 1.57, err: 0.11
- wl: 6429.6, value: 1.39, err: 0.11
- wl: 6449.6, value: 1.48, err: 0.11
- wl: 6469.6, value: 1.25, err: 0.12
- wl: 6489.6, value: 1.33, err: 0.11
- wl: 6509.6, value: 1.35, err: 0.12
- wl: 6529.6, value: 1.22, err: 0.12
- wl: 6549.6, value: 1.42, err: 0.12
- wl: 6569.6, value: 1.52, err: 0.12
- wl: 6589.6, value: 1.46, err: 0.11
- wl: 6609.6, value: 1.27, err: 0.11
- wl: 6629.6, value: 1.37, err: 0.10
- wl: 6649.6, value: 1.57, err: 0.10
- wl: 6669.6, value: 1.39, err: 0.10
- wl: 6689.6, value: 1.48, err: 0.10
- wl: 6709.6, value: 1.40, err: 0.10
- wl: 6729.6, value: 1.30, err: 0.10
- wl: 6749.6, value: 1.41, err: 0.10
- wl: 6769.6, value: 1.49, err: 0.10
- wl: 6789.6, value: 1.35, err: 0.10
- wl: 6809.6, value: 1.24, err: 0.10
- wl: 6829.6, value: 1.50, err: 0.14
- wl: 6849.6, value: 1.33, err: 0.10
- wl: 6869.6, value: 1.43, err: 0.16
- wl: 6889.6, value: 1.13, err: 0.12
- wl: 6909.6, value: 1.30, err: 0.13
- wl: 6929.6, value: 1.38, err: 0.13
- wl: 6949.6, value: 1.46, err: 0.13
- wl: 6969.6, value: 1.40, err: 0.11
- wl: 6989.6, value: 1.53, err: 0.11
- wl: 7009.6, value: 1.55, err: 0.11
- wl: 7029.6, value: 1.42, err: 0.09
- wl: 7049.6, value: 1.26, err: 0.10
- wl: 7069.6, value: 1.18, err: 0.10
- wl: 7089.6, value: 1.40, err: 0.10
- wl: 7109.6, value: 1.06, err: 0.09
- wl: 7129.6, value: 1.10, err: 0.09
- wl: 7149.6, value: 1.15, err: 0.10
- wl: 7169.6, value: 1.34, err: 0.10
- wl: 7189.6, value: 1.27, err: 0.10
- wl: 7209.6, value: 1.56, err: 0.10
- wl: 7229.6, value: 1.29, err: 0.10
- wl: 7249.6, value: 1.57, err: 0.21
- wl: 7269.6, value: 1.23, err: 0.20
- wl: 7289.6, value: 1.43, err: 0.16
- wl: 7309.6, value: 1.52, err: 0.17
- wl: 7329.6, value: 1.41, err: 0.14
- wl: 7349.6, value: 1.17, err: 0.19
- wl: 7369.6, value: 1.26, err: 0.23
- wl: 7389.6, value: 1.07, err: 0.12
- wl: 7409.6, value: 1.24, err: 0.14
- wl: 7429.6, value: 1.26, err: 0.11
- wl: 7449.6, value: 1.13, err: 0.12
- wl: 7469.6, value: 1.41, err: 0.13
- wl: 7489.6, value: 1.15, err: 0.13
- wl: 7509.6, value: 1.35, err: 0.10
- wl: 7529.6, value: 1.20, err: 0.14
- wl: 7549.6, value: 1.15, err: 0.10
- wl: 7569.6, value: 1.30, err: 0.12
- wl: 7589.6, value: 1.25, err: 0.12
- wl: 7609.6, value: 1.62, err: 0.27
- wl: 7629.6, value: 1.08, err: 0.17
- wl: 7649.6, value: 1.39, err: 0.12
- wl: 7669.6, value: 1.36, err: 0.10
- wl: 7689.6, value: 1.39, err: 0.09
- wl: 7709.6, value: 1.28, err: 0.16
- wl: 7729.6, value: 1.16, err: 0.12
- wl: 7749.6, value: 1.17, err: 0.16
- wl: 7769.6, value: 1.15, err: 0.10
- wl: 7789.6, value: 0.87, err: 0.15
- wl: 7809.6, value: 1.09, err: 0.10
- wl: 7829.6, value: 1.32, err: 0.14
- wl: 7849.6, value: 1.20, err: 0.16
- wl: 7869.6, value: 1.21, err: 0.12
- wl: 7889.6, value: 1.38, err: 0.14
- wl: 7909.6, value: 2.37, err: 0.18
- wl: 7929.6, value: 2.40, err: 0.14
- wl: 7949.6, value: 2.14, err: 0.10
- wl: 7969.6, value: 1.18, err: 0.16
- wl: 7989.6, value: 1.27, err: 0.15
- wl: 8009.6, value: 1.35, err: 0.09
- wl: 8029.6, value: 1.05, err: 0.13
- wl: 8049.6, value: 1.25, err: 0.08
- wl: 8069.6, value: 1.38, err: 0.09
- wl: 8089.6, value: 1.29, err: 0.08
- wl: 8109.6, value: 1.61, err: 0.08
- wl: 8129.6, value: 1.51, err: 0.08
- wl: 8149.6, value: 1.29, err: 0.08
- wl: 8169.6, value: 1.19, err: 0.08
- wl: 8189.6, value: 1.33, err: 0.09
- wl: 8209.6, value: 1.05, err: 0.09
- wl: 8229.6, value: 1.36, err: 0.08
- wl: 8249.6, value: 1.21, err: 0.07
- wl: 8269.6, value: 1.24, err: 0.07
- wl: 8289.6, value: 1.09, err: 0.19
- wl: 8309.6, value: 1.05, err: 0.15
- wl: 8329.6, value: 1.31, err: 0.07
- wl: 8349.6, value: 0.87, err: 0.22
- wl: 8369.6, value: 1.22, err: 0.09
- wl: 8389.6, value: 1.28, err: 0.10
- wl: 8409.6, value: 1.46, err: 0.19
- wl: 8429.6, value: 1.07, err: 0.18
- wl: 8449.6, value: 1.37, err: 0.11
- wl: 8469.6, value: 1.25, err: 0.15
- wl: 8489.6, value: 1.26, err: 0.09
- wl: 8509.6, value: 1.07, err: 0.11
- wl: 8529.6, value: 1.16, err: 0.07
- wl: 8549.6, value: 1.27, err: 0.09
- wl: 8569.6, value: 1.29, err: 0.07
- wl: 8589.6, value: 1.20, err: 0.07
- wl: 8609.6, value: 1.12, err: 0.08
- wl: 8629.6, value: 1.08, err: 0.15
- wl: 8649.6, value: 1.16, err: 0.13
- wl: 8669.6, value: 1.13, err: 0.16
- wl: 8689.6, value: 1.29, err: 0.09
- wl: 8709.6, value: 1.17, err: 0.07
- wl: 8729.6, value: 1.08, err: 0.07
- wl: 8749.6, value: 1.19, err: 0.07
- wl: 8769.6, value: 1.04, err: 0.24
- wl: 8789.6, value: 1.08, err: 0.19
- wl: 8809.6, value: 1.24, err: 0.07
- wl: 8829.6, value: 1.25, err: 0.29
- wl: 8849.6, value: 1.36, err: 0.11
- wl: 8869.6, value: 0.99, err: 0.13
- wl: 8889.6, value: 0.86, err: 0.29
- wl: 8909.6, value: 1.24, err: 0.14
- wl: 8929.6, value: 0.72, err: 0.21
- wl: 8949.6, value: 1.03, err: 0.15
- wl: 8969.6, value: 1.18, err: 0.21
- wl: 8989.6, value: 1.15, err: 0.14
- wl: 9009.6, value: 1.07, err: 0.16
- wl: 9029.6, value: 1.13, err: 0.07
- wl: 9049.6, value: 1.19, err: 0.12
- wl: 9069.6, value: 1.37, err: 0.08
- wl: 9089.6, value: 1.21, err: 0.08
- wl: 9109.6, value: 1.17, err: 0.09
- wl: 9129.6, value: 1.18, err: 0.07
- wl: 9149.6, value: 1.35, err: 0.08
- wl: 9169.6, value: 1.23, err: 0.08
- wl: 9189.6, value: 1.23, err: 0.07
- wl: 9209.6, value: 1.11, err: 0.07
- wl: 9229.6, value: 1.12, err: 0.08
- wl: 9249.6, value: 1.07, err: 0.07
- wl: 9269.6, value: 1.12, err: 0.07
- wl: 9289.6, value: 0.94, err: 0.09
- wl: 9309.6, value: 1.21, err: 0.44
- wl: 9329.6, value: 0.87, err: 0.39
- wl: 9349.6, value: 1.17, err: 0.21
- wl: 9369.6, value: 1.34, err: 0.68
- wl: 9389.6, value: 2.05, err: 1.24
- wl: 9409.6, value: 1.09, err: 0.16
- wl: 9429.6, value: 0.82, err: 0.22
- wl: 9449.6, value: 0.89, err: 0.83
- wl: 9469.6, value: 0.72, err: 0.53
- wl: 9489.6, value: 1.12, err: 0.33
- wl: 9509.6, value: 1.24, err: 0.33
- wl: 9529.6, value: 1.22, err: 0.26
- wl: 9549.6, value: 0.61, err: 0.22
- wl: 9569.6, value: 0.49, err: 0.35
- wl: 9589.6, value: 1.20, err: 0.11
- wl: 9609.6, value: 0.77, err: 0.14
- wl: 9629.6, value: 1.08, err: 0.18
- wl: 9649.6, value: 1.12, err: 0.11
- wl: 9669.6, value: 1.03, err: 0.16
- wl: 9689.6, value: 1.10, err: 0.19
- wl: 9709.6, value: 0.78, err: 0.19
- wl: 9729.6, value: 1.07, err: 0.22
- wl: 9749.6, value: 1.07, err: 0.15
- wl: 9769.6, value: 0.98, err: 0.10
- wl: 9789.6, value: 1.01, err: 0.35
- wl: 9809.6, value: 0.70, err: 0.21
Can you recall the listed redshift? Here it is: 0.21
